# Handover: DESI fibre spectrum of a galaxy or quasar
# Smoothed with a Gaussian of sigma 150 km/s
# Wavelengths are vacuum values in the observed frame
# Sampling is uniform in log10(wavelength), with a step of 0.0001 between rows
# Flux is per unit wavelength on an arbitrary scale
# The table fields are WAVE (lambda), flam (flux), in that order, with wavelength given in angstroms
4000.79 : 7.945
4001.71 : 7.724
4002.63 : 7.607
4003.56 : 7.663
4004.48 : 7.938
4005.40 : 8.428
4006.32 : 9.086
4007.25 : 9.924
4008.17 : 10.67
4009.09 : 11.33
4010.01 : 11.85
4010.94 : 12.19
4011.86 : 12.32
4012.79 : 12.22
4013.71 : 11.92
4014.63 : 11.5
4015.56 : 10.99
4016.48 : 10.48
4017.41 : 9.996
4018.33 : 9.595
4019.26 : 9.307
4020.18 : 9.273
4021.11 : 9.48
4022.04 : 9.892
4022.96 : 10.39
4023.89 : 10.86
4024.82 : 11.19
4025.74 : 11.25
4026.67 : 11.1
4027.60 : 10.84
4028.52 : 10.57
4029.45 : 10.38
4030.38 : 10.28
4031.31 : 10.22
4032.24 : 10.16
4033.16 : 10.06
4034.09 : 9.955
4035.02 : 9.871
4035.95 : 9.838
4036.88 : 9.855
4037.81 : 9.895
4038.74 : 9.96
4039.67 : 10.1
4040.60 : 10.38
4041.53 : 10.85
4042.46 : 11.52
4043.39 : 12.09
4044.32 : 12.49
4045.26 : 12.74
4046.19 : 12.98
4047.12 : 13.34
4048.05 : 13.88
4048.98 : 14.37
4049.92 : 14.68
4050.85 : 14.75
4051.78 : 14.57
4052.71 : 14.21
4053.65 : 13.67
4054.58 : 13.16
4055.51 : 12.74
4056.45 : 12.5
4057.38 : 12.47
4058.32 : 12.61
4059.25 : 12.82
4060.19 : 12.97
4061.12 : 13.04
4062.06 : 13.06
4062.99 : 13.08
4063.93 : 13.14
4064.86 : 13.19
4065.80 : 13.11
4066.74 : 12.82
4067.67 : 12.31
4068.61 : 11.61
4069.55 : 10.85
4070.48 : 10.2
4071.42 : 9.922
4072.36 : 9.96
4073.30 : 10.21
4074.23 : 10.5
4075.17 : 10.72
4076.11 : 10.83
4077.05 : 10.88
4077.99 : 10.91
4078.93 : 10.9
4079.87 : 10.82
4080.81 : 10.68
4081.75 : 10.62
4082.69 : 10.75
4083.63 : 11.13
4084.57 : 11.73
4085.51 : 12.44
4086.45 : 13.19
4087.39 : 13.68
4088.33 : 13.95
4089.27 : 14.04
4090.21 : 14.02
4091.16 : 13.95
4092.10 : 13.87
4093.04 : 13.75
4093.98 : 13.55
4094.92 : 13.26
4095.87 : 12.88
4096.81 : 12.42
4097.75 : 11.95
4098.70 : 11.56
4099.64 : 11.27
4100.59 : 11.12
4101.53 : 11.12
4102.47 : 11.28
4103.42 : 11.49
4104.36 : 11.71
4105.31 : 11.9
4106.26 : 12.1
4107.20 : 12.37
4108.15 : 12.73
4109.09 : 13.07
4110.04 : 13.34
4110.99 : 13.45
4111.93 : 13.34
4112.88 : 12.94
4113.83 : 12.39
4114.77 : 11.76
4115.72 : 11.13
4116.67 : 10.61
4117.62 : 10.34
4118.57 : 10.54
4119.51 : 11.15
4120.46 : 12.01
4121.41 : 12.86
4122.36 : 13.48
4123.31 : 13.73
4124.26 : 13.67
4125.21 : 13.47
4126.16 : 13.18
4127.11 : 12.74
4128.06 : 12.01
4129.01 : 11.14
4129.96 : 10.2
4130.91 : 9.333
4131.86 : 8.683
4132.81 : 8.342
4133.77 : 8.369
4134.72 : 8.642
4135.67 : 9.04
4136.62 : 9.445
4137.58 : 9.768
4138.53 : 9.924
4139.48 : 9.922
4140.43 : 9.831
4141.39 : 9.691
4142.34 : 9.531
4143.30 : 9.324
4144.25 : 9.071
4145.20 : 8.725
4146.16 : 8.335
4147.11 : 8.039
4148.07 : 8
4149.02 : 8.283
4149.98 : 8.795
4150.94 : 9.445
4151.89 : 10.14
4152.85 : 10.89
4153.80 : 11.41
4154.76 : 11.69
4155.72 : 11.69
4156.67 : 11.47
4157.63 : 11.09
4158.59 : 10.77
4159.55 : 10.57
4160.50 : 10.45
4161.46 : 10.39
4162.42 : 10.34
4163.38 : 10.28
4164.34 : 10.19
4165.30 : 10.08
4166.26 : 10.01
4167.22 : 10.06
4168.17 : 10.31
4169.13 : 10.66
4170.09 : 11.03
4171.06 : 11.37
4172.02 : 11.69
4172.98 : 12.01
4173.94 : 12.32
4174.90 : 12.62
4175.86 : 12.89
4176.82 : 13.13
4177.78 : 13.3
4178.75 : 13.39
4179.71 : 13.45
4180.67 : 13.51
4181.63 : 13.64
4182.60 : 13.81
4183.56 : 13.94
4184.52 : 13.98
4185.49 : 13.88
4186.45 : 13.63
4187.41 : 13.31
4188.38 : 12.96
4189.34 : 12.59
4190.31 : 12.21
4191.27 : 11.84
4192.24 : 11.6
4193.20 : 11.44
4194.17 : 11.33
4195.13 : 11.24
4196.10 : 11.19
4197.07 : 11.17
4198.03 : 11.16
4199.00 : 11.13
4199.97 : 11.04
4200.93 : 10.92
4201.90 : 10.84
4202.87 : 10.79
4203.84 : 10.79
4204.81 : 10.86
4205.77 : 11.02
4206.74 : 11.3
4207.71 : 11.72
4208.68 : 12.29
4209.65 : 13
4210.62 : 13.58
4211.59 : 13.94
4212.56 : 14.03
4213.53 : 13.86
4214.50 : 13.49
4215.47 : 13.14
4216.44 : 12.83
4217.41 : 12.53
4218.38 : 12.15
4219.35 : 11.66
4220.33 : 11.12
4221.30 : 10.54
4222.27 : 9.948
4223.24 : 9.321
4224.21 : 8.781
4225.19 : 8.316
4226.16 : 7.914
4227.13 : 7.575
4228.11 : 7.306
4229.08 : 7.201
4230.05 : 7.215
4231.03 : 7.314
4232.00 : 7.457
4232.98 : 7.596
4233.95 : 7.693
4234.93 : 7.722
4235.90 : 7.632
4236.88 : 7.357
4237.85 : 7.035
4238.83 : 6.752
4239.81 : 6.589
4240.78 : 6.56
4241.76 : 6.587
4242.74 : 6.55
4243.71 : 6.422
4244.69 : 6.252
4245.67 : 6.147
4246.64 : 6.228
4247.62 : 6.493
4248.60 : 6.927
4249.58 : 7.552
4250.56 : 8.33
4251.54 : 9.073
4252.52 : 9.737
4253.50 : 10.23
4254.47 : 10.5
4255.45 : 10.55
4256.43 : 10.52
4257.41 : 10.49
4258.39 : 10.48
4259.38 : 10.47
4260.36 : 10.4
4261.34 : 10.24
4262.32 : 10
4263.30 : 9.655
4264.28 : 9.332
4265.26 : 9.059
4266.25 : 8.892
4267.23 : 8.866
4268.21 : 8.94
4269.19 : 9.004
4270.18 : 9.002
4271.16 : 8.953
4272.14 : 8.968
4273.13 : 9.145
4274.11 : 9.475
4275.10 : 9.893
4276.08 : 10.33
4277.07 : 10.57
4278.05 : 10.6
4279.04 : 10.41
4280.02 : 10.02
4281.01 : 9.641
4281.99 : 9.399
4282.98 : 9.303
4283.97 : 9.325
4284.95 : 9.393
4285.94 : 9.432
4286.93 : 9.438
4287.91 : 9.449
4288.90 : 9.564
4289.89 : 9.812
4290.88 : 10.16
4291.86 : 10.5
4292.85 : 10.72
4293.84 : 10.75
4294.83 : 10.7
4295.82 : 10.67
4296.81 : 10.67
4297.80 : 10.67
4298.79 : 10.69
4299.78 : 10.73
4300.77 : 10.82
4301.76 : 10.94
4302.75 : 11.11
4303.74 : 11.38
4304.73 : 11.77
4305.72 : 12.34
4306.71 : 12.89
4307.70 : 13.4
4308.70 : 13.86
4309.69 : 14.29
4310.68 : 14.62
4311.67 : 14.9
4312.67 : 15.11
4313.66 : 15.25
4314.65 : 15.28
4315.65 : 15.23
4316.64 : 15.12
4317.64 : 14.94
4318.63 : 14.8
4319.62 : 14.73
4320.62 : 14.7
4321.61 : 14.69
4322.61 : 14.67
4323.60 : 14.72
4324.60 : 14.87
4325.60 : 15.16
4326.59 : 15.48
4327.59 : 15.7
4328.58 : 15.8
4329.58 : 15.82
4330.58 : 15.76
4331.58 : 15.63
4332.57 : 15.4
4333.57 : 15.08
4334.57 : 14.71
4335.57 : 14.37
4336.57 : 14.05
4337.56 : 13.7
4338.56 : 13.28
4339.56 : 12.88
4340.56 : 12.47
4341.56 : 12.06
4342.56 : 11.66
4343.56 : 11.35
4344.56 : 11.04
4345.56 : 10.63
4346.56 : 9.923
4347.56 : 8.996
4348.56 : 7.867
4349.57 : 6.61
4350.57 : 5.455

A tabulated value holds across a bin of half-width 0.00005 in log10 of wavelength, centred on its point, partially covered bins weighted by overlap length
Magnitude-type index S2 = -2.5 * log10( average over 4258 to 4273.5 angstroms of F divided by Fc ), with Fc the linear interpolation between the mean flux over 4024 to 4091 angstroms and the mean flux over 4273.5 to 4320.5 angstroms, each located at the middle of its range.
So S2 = 0.23 mag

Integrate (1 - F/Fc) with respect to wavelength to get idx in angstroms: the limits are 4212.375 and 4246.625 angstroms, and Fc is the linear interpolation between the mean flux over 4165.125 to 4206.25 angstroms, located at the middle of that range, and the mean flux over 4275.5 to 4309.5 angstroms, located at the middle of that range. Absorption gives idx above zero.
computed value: 8.0 angstroms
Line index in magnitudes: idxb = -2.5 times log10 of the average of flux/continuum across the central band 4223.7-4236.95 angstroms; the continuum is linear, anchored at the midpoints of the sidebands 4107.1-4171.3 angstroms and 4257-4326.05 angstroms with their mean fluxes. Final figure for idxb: 0.405 mag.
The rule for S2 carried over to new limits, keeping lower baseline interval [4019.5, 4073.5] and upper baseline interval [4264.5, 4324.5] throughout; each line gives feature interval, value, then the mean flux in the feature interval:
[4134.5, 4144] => 0.213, 9.53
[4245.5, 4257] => 0.312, 8.61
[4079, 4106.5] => -0.057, 12.3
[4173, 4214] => -0.078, 12.4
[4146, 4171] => 0.136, 10.2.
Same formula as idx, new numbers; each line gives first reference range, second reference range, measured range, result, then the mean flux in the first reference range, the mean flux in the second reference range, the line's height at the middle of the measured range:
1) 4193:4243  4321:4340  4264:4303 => 9.00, 10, 14.8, 12.8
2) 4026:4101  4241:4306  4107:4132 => -1.74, 12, 9.54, 11.3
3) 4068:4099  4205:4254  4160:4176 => -0.92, 11.9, 9.25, 10.4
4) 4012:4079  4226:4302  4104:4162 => -1.86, 11.5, 8.99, 10.5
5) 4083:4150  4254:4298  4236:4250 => 4.80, 11.4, 9.87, 10.2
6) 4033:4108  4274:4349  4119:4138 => 1.69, 12.1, 12.4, 12.1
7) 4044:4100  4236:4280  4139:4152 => 2.31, 12.5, 8.77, 11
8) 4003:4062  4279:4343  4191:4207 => 1.34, 11.3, 12.7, 12.2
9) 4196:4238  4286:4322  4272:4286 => 2.42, 10.4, 12.4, 11.8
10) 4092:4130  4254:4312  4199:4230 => 0.45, 12.3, 10.5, 11.2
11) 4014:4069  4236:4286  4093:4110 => -2.00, 11.7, 8.85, 10.9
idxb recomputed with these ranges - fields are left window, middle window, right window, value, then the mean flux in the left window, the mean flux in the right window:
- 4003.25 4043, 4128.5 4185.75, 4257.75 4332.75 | 0.037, 10.4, 11.8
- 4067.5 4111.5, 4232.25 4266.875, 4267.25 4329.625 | 0.385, 11.9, 11.9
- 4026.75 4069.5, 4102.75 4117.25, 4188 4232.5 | -0.055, 12.1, 11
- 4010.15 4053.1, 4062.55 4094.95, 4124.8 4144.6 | -0.122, 11.3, 10.1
